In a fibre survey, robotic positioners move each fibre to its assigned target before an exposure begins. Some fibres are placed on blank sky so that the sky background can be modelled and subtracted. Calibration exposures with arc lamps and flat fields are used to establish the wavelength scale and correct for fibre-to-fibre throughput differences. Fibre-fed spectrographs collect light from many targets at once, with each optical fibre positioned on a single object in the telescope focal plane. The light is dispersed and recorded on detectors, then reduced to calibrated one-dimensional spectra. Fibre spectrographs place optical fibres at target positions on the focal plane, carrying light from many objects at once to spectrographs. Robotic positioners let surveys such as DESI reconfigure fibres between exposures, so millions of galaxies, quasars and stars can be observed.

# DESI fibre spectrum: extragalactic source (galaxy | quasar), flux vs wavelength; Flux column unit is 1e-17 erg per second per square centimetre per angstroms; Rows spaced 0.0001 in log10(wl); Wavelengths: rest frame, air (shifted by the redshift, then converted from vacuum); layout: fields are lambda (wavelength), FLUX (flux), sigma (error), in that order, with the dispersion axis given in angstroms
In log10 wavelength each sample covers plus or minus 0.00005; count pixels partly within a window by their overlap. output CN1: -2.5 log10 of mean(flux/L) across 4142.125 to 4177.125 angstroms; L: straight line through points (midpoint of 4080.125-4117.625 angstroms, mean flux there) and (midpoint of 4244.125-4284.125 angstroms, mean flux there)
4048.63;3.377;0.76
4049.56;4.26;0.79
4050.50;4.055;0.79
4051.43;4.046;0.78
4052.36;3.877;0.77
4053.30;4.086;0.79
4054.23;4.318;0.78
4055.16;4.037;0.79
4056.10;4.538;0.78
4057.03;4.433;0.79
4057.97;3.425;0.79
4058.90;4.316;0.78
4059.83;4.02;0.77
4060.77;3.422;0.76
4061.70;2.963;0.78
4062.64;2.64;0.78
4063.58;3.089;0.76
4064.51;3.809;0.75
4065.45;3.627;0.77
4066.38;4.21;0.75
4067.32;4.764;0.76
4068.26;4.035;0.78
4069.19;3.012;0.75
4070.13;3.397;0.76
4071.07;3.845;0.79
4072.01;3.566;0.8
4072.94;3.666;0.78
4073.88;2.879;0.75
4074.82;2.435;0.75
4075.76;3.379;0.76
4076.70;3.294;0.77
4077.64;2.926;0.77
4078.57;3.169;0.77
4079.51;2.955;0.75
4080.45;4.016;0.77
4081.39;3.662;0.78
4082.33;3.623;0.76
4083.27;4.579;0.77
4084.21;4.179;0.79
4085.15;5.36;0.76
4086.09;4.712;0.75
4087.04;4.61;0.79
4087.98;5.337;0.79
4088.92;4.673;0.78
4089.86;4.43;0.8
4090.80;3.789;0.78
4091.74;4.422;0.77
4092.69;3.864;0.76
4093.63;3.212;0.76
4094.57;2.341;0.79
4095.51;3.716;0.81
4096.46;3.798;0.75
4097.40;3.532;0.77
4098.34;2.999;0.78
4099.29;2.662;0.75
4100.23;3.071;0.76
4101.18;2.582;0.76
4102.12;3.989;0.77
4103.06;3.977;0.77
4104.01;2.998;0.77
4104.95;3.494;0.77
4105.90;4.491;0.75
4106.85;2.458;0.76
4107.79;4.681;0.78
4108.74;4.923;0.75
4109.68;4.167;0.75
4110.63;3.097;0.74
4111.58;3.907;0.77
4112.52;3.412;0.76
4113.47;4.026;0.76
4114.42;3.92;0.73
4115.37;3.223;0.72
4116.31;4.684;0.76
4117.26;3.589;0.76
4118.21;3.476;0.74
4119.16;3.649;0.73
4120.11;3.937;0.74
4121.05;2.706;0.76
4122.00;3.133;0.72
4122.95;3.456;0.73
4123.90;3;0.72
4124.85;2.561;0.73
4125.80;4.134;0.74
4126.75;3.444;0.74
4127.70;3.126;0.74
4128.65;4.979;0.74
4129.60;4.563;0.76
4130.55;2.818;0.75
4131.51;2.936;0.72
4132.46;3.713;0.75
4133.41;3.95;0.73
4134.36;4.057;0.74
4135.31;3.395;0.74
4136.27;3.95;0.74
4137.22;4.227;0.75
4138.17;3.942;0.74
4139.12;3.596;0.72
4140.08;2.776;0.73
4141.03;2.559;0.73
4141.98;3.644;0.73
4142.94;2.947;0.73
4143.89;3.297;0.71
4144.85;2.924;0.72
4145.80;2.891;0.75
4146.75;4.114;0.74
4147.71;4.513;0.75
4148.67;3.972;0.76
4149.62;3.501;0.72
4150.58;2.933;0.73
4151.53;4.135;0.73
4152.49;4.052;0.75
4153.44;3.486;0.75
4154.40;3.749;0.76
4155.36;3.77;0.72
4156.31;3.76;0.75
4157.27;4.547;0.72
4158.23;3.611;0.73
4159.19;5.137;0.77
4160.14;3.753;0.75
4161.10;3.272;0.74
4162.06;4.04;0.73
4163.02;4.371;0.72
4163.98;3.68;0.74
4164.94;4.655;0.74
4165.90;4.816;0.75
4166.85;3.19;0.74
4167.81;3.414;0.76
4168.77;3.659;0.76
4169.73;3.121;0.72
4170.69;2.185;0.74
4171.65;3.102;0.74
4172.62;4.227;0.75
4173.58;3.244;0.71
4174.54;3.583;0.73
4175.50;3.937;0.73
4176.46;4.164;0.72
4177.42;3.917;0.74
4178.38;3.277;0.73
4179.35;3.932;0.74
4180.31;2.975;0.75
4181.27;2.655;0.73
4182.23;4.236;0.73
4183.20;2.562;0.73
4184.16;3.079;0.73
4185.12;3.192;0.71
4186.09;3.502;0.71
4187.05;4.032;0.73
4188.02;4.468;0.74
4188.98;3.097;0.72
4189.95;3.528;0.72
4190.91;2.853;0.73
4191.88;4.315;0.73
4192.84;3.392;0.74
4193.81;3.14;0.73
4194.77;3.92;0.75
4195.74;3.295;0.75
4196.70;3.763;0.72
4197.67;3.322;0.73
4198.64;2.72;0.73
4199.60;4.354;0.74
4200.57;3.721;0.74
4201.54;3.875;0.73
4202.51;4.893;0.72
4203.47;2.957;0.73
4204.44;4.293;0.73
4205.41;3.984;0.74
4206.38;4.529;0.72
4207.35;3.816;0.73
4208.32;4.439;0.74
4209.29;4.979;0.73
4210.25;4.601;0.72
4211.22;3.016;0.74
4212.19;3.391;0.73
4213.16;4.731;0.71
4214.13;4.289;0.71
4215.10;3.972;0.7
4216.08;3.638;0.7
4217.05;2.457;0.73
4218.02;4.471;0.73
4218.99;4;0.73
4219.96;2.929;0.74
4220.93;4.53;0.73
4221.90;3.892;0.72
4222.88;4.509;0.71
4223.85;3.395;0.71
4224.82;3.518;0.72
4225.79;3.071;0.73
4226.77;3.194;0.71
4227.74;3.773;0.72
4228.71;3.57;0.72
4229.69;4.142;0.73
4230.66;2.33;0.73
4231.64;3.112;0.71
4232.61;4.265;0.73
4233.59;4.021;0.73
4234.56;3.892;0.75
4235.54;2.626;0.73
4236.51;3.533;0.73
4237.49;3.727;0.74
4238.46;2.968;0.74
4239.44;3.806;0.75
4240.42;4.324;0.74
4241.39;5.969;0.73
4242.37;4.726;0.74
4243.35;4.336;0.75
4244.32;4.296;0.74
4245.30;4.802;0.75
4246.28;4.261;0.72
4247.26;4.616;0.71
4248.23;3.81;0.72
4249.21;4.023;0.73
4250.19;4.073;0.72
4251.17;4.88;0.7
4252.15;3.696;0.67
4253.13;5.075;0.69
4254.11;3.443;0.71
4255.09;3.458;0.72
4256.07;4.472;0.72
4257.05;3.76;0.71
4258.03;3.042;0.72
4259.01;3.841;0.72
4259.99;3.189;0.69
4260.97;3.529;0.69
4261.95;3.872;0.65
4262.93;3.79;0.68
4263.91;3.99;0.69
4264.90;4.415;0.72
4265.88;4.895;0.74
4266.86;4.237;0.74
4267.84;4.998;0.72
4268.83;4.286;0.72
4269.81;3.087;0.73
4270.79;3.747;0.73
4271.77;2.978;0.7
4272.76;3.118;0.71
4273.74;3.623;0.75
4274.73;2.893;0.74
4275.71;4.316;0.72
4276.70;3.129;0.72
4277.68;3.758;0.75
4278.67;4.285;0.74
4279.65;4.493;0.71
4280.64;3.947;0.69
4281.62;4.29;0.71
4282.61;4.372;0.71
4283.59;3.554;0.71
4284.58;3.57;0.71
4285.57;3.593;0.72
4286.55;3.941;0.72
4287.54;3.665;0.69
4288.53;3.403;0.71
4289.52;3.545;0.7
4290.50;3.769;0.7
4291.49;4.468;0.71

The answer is 0.05 mag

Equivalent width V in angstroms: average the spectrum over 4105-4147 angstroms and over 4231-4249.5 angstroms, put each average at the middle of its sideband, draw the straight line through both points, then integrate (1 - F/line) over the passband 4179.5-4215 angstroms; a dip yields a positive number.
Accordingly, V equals 1.4 angstroms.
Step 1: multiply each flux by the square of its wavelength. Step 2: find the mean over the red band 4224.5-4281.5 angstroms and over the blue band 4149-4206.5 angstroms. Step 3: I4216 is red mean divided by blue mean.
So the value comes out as 1.1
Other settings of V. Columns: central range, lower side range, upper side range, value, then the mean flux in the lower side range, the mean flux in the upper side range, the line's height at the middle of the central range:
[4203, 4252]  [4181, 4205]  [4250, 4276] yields -2.71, 3.58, 3.87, 3.72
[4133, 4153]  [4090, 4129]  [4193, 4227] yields 0.39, 3.58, 3.82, 3.66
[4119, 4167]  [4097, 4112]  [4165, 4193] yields -1.84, 3.56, 3.52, 3.54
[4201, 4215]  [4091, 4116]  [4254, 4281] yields -1.47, 3.59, 3.81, 3.73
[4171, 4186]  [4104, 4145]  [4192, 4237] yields 0.94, 3.6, 3.75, 3.69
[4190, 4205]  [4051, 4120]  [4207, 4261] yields 0.82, 3.75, 3.9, 3.86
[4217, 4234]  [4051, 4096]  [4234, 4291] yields 1.11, 3.81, 3.93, 3.9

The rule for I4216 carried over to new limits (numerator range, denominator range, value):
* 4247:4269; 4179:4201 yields 1.20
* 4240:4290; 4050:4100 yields 1.16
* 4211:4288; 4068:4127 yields 1.14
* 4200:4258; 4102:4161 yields 1.12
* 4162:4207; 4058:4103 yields 1.04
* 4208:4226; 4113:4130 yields 1.12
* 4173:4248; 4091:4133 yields 1.11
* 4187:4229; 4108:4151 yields 1.09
